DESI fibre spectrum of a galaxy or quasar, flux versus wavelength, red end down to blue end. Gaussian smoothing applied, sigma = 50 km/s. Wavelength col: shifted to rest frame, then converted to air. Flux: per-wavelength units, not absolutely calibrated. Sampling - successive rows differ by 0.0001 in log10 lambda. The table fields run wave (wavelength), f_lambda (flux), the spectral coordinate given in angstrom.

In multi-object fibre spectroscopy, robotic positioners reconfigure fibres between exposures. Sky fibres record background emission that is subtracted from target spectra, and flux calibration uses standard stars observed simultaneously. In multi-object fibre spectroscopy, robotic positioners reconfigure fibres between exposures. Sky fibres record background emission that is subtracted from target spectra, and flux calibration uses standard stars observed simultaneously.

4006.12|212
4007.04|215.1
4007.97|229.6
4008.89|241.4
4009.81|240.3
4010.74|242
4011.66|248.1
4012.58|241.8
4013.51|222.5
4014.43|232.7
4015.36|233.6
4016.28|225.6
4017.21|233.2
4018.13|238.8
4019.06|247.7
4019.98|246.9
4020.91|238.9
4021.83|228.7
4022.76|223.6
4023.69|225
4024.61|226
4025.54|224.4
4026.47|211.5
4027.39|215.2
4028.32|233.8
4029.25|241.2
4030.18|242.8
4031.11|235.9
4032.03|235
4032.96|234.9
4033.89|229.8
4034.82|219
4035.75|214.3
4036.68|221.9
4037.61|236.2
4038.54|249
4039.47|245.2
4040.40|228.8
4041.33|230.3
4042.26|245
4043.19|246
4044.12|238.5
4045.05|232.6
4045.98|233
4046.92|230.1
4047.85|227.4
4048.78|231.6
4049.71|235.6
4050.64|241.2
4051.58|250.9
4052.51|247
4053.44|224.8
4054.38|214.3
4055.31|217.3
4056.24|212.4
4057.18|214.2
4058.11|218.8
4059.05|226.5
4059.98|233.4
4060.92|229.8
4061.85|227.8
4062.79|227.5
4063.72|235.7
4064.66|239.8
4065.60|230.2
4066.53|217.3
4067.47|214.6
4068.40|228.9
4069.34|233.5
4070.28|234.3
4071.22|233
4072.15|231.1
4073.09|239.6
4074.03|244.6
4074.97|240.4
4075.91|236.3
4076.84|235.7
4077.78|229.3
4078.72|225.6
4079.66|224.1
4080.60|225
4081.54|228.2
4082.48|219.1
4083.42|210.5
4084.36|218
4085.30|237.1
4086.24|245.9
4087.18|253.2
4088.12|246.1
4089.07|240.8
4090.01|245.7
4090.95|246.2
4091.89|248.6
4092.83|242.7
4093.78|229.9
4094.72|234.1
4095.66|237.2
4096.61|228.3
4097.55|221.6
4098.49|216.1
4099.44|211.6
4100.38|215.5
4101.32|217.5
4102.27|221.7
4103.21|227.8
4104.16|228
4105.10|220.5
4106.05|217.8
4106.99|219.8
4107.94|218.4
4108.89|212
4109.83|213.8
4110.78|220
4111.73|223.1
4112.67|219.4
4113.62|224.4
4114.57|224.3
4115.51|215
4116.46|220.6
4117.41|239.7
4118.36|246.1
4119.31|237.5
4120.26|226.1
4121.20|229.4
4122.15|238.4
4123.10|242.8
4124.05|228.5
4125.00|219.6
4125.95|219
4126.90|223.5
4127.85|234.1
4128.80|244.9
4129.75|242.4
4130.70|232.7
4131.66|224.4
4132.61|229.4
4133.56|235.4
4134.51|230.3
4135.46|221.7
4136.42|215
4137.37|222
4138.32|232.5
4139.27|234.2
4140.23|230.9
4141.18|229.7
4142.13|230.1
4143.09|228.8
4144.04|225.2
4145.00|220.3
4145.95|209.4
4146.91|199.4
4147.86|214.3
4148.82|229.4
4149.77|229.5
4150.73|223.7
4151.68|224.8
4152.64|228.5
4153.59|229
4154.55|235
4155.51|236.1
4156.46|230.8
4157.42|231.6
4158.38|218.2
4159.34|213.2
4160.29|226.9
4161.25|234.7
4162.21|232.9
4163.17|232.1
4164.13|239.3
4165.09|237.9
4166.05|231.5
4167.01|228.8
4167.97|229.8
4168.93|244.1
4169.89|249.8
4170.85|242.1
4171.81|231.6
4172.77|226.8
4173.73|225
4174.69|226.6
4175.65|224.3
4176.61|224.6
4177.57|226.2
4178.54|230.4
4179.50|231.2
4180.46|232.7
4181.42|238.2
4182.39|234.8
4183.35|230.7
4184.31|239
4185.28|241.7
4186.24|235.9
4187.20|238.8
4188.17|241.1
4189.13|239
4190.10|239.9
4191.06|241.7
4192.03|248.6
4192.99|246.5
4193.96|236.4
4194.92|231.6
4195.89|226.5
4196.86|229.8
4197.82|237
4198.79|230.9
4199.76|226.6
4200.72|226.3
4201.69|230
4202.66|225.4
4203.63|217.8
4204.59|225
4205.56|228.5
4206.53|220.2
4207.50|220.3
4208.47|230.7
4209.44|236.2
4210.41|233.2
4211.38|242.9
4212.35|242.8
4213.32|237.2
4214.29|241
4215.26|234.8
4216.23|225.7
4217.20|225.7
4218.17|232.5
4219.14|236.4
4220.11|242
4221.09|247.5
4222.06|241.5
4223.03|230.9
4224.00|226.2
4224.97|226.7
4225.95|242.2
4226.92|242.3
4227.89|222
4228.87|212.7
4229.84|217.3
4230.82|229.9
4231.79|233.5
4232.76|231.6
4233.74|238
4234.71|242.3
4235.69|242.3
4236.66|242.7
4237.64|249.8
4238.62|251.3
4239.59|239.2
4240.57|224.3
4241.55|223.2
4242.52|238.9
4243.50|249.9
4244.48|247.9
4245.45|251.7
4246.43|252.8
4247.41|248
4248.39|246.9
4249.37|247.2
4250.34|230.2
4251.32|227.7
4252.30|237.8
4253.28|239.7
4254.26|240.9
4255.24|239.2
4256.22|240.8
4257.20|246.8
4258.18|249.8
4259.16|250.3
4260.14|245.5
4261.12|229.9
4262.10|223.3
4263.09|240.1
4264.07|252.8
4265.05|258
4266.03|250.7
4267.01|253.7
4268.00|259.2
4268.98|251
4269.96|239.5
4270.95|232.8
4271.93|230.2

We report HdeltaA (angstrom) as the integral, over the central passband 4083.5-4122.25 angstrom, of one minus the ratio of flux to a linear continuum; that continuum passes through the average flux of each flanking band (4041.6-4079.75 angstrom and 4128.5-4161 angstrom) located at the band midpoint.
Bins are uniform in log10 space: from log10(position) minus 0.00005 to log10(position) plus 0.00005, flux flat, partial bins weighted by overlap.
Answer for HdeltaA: 0.1 angstrom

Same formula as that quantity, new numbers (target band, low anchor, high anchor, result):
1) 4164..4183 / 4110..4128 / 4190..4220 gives -0.2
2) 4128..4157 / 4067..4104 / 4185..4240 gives 0.6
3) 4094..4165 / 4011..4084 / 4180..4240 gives 2.0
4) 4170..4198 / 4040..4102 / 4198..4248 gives -0.1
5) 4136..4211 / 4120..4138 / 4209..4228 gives 0.8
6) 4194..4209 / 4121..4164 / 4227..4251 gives 0.4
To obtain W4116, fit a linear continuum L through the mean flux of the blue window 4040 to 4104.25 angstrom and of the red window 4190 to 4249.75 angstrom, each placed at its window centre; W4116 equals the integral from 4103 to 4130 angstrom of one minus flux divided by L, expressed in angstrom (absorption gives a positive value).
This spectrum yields 0.7 angstrom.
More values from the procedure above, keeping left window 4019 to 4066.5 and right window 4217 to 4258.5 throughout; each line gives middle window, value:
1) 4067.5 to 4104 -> 0.2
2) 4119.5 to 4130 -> 0.1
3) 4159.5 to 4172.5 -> 0.0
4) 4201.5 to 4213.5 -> 0.4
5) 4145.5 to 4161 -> 0.7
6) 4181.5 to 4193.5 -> -0.2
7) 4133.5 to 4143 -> 0.3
